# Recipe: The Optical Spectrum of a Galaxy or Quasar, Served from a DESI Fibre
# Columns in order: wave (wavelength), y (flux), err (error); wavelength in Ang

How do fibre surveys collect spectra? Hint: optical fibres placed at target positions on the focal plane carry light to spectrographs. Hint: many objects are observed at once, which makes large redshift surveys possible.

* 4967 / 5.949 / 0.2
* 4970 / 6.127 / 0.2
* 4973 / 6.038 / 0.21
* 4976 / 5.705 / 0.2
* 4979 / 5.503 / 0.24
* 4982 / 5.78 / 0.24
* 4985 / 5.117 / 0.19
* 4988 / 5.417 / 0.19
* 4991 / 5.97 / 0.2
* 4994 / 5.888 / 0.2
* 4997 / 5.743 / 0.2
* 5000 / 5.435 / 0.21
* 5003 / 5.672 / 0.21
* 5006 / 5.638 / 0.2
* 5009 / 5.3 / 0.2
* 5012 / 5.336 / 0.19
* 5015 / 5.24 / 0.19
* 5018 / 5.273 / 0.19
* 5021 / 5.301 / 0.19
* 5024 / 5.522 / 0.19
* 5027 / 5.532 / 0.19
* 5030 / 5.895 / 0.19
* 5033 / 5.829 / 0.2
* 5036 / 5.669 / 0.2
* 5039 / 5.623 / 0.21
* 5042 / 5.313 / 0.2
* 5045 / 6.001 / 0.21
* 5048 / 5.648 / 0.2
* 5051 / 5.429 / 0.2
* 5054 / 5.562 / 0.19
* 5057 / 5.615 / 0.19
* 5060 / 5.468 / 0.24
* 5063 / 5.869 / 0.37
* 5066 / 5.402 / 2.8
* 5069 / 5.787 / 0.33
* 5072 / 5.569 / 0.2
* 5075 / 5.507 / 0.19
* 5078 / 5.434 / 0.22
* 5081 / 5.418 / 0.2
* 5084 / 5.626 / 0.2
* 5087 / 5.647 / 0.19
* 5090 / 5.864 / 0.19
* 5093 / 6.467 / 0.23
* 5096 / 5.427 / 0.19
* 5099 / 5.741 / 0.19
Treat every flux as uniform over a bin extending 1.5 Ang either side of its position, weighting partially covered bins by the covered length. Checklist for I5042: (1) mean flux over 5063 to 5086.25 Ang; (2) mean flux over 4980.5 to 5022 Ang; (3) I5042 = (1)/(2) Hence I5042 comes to 1.0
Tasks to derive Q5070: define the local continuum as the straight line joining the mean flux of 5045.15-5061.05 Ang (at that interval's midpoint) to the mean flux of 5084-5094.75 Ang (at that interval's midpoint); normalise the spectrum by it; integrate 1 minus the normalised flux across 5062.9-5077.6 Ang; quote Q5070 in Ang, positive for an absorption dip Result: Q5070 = 0.4 Ang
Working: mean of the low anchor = 5.59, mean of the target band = 5.59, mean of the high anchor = 5.93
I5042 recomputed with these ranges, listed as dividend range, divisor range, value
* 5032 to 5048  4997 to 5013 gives 1.03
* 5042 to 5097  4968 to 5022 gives 1.01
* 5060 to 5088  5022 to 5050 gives 0.99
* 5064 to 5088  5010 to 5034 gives 1.01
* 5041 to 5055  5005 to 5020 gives 1.05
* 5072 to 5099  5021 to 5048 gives 1.00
